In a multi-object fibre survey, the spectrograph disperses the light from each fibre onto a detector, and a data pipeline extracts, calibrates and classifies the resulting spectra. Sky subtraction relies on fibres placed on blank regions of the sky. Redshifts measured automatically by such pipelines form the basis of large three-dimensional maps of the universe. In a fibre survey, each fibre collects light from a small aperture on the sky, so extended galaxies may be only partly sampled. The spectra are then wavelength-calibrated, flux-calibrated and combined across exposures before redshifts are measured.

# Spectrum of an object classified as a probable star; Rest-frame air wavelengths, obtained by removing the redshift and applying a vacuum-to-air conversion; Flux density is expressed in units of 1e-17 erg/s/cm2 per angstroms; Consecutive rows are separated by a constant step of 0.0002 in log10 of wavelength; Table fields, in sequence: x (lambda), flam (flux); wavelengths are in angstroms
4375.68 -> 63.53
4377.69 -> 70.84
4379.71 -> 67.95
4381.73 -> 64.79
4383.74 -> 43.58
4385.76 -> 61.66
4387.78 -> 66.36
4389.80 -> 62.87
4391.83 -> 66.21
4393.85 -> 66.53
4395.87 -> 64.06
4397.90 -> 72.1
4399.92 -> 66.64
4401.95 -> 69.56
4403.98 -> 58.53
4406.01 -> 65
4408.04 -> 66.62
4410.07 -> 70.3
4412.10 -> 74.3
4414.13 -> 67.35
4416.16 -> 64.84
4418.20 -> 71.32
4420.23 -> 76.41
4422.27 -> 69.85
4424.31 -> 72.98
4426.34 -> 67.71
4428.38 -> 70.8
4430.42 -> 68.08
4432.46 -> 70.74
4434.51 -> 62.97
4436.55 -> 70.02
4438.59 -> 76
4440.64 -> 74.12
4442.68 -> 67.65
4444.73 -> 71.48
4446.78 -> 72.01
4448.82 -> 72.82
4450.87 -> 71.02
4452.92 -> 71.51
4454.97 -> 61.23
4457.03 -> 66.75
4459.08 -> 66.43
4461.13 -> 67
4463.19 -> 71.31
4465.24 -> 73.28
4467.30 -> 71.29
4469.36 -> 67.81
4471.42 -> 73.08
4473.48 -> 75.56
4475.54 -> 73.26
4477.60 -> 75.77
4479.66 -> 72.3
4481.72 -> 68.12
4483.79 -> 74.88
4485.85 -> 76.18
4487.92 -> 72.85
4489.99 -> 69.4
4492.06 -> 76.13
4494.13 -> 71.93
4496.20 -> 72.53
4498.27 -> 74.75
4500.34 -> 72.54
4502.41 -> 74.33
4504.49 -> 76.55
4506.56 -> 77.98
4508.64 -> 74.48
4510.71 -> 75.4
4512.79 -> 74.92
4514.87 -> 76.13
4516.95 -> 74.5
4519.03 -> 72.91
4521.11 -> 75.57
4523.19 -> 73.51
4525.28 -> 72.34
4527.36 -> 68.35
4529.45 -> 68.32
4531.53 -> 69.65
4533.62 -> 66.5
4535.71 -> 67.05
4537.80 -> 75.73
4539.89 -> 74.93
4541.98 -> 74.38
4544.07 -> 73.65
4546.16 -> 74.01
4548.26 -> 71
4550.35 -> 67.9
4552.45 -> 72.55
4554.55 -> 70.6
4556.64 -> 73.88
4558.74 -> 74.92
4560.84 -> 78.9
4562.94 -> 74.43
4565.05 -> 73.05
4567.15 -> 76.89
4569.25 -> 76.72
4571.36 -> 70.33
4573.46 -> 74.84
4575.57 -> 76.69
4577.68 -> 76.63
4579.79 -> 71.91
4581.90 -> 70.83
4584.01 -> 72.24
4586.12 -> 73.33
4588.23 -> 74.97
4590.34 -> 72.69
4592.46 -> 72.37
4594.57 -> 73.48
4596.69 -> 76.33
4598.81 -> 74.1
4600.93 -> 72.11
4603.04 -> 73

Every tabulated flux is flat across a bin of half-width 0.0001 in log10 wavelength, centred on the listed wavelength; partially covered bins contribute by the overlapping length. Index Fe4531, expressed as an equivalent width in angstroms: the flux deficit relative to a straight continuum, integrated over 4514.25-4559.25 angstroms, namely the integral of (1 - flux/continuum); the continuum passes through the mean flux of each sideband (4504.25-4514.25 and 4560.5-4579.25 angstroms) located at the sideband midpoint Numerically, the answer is 2.0 angstroms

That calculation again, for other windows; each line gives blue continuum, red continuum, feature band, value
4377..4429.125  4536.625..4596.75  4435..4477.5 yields -0.99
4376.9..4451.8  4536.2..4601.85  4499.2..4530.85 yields -0.93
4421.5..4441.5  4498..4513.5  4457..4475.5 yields 0.50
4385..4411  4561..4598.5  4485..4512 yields -1.46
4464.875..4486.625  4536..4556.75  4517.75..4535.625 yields 0.48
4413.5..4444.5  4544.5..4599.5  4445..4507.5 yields -0.62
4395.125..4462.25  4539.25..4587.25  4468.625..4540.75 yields -1.41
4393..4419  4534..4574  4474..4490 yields -0.61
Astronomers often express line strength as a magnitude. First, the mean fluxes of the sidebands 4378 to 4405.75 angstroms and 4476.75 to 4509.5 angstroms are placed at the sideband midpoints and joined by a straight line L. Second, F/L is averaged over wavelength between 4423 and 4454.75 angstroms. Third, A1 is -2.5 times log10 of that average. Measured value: -0.03 mag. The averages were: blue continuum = 64.1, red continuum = 73.8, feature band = 70.4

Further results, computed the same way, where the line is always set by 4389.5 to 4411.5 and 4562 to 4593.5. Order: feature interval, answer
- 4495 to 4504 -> -0.05 mag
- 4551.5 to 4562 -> -0.02 mag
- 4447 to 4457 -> -0.01 mag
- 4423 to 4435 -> -0.02 mag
